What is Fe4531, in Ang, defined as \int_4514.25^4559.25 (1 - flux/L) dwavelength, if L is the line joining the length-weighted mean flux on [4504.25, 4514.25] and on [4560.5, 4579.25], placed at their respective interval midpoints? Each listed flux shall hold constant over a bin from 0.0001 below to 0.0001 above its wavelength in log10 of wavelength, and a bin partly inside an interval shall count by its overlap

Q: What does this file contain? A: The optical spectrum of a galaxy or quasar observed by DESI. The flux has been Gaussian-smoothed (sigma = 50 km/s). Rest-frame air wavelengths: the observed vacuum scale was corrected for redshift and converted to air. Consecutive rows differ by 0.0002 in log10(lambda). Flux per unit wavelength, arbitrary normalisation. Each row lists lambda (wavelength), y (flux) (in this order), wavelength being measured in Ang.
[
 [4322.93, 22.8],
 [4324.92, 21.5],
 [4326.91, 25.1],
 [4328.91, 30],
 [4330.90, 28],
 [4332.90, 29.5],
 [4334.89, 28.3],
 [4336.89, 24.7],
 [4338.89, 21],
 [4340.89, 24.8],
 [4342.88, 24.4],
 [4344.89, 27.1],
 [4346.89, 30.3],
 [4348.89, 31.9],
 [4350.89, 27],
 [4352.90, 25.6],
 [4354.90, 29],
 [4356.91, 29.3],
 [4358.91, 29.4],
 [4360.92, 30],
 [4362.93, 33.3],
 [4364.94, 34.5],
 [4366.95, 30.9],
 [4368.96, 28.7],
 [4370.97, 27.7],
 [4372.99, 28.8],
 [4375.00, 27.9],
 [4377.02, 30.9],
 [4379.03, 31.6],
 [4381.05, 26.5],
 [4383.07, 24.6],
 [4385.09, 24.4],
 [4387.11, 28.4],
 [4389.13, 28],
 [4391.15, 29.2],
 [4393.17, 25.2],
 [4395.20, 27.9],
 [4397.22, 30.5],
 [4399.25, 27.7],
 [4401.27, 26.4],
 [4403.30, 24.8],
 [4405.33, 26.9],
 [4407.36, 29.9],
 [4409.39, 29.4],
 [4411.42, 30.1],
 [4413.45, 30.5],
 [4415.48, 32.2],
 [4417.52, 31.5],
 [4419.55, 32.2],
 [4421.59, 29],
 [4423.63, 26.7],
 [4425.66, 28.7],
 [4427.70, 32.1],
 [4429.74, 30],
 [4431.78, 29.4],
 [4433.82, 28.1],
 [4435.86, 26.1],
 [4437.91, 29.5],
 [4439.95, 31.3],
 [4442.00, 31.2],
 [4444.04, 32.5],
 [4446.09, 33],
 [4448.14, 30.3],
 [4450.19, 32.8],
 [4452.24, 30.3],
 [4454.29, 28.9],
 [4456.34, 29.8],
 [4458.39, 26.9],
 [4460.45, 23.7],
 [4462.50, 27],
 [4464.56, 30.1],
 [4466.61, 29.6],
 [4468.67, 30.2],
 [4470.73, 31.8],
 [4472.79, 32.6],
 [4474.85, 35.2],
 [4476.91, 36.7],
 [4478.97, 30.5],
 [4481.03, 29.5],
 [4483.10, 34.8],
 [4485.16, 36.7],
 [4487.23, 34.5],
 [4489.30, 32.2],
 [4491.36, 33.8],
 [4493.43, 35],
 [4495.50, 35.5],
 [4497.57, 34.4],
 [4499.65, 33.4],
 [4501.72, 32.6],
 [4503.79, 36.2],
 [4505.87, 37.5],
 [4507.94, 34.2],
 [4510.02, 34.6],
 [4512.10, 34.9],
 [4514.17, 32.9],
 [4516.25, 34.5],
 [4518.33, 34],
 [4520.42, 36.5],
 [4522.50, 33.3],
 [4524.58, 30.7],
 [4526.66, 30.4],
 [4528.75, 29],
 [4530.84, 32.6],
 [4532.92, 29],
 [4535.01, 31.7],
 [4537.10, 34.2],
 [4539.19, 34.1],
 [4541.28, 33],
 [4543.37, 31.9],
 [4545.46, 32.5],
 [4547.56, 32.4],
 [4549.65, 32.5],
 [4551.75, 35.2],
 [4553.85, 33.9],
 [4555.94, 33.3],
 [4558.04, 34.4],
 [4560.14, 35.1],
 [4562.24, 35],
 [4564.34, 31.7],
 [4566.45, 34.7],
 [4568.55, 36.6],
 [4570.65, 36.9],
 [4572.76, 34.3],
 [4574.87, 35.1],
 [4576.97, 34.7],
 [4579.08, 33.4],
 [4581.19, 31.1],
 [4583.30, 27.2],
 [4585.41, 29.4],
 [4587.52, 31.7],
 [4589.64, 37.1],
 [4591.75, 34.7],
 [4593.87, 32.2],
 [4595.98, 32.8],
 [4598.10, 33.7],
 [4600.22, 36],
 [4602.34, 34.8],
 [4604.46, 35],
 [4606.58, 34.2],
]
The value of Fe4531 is 2.7 Ang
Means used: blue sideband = 35.1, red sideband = 34.8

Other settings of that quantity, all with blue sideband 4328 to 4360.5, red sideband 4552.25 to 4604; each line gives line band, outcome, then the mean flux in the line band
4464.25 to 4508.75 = -3.1 Ang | 33.6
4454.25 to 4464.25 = 1.1 Ang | 27.3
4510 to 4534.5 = -0.2 Ang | 32.6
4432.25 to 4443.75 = 0.2 Ang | 29.5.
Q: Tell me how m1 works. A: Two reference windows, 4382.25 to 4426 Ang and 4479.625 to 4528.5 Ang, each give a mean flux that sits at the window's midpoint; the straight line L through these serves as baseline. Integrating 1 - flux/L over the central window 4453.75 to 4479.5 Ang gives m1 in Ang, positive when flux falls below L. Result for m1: 1.3 Ang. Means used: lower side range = 28.4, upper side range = 33.9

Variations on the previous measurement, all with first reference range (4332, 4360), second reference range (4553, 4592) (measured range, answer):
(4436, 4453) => -0.6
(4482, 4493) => -1.1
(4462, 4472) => 0.2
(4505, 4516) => -1.0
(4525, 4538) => 0.6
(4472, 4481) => -0.7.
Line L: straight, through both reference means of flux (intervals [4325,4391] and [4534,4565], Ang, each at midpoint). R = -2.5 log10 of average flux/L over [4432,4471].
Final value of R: 0.04 mag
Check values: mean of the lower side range 28.1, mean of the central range 29.6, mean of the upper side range 33.4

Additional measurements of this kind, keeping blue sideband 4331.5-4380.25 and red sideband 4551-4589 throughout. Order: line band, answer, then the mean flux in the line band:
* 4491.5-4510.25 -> -0.09 mag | 34.8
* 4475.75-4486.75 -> -0.07 mag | 33.7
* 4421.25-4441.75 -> 0.04 mag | 29.2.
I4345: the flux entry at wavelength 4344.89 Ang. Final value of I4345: 27.1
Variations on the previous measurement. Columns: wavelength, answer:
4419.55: 32.2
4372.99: 28.8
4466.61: 29.6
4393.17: 25.2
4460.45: 23.7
